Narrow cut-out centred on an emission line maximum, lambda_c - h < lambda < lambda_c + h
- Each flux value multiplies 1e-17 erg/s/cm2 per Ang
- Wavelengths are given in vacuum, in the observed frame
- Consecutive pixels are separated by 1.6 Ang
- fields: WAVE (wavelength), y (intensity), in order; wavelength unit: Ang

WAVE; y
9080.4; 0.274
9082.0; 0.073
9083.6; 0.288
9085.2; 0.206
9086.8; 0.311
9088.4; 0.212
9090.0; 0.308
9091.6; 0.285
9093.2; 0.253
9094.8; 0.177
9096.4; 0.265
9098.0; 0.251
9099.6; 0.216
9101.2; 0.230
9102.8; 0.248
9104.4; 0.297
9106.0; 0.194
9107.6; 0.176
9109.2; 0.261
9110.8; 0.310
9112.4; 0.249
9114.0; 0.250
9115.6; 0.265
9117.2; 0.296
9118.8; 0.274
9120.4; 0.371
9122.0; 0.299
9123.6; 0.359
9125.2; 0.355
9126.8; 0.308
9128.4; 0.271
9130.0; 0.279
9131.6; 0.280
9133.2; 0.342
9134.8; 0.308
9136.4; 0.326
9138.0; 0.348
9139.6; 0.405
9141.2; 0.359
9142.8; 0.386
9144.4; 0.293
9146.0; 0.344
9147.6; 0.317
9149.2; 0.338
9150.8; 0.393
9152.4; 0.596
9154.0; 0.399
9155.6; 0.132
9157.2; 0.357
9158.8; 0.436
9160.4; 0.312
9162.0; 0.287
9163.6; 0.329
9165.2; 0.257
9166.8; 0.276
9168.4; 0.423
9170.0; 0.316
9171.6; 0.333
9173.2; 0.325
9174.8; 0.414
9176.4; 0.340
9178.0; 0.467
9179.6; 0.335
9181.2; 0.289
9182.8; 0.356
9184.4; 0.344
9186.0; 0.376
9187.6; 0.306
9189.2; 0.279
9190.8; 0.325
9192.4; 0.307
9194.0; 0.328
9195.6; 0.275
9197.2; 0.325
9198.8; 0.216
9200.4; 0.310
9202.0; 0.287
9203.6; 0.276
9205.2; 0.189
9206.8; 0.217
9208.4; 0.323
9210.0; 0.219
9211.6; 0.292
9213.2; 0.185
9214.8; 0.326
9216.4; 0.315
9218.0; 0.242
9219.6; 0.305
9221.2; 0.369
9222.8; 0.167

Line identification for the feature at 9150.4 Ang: Mg II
